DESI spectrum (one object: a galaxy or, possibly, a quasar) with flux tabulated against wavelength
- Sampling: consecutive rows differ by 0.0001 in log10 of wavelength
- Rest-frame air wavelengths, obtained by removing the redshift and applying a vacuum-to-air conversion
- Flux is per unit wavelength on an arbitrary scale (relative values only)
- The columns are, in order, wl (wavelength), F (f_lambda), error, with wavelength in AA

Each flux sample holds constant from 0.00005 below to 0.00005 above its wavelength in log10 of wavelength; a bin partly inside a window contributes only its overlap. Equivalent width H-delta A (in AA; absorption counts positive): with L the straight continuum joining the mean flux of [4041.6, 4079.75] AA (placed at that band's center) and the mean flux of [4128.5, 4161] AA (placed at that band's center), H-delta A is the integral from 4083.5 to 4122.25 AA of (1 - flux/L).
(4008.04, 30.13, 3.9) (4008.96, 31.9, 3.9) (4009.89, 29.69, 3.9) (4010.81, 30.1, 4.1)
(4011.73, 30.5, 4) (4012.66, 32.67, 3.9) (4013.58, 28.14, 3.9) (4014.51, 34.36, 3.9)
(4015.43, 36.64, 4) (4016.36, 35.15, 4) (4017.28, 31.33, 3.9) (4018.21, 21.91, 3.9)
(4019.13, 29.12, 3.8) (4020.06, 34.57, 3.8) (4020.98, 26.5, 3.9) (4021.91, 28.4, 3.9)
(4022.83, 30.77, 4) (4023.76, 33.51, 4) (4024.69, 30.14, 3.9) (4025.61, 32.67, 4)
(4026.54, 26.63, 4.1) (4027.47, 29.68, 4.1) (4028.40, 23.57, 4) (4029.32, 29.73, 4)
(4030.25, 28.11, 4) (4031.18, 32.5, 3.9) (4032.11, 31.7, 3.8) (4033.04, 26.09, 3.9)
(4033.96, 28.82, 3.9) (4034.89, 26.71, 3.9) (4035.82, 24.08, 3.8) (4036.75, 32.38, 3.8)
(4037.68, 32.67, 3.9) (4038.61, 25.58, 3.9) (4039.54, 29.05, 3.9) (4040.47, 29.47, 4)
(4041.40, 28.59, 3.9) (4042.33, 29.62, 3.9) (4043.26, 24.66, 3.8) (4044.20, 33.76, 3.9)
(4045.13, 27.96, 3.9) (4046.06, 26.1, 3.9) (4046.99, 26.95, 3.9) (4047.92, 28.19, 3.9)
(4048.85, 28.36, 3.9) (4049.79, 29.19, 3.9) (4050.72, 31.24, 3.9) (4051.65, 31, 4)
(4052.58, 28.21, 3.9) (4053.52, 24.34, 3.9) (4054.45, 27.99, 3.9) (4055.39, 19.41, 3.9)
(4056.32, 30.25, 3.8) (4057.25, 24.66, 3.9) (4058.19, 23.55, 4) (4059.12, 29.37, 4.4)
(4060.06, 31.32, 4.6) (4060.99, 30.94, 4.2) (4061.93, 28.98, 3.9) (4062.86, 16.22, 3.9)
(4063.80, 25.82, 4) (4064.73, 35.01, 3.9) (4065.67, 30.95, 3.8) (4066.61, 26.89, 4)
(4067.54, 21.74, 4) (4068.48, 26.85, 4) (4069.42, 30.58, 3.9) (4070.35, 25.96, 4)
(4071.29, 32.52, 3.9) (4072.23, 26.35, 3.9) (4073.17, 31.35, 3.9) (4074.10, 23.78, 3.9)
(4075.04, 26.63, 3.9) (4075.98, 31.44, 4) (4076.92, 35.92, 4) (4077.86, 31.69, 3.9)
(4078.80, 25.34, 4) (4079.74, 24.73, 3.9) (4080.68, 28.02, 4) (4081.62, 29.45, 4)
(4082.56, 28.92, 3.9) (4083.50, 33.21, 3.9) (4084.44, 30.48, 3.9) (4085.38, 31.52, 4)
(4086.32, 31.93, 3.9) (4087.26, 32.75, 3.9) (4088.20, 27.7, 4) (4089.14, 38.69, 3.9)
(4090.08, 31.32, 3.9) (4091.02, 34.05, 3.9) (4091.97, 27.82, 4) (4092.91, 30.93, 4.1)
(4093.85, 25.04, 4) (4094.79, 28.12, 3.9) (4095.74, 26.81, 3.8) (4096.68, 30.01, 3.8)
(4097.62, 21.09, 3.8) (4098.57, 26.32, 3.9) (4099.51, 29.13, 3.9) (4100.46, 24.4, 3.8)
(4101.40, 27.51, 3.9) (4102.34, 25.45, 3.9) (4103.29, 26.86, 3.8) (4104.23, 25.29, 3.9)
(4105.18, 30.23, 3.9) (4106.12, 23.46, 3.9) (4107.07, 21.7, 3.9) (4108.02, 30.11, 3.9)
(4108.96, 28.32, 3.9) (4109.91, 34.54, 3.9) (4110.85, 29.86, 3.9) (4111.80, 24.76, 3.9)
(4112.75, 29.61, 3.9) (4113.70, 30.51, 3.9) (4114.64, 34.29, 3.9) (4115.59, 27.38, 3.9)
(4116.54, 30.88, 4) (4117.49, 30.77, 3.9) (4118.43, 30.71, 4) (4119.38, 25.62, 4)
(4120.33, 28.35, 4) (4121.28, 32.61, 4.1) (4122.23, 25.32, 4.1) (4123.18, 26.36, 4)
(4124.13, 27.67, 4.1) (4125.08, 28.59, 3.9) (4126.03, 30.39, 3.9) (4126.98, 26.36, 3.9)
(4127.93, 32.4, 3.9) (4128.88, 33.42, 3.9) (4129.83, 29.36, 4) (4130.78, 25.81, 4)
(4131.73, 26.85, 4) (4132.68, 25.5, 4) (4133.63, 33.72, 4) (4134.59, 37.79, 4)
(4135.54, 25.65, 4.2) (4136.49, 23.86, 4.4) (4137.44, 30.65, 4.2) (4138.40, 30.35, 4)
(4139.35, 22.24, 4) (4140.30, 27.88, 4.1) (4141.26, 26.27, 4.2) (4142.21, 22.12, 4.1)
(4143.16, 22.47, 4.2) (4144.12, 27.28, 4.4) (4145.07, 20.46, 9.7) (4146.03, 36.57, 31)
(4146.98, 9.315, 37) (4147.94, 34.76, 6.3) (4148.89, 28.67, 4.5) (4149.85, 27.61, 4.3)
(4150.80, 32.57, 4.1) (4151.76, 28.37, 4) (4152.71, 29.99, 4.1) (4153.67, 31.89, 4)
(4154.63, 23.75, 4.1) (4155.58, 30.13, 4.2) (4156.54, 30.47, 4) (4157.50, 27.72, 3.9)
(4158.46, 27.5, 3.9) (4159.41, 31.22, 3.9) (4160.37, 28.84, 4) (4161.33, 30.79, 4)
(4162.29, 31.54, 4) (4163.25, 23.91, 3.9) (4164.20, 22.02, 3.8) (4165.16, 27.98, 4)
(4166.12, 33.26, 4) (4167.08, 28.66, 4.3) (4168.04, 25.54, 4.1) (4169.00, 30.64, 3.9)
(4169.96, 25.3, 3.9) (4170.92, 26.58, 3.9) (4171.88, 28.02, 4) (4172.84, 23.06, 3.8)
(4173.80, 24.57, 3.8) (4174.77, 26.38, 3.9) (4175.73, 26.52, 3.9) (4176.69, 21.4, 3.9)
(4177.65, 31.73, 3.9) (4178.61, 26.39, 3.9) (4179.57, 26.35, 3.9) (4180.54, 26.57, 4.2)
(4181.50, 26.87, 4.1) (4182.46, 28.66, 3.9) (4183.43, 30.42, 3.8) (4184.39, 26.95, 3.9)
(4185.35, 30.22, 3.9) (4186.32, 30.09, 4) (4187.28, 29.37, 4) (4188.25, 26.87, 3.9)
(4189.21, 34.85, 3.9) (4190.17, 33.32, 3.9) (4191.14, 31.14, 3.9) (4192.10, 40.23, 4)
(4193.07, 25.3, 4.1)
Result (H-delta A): -1.3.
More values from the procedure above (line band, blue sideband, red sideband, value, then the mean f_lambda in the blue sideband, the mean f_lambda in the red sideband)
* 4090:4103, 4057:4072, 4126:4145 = 0.0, 27.6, 27.8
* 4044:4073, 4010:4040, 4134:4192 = 1.6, 29.8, 28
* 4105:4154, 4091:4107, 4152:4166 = -1.0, 26.9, 28.5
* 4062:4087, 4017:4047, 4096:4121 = -0.2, 28.9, 28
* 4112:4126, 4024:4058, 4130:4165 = -0.6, 28.3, 27.7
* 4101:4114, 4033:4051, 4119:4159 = 0.2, 28.5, 28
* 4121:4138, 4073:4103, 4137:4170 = -0.5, 29.1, 27.7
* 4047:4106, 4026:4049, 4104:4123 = 0.5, 28.5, 28.7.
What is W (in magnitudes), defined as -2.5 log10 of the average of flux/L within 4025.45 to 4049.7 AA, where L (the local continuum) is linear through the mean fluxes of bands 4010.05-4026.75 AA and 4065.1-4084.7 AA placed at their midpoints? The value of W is 0.06 mag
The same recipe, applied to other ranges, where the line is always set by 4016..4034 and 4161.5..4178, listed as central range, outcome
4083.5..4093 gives -0.12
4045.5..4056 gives 0.06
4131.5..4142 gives -0.02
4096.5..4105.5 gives 0.07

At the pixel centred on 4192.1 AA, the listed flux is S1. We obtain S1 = 40.23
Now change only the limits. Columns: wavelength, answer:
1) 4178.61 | 26.39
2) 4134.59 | 37.79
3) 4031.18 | 32.5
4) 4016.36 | 35.15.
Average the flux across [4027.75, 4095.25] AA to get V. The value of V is 28.7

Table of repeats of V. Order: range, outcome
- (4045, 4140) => 28.5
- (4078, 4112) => 28.6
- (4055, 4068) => 26.9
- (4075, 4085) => 29.8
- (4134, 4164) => 27.8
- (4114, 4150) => 28.1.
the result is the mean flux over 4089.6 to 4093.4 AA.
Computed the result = 31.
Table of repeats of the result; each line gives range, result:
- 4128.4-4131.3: 29.5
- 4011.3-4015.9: 32.4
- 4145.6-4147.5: 22.8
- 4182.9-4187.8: 29.3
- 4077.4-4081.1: 27.4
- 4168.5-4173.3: 26.7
